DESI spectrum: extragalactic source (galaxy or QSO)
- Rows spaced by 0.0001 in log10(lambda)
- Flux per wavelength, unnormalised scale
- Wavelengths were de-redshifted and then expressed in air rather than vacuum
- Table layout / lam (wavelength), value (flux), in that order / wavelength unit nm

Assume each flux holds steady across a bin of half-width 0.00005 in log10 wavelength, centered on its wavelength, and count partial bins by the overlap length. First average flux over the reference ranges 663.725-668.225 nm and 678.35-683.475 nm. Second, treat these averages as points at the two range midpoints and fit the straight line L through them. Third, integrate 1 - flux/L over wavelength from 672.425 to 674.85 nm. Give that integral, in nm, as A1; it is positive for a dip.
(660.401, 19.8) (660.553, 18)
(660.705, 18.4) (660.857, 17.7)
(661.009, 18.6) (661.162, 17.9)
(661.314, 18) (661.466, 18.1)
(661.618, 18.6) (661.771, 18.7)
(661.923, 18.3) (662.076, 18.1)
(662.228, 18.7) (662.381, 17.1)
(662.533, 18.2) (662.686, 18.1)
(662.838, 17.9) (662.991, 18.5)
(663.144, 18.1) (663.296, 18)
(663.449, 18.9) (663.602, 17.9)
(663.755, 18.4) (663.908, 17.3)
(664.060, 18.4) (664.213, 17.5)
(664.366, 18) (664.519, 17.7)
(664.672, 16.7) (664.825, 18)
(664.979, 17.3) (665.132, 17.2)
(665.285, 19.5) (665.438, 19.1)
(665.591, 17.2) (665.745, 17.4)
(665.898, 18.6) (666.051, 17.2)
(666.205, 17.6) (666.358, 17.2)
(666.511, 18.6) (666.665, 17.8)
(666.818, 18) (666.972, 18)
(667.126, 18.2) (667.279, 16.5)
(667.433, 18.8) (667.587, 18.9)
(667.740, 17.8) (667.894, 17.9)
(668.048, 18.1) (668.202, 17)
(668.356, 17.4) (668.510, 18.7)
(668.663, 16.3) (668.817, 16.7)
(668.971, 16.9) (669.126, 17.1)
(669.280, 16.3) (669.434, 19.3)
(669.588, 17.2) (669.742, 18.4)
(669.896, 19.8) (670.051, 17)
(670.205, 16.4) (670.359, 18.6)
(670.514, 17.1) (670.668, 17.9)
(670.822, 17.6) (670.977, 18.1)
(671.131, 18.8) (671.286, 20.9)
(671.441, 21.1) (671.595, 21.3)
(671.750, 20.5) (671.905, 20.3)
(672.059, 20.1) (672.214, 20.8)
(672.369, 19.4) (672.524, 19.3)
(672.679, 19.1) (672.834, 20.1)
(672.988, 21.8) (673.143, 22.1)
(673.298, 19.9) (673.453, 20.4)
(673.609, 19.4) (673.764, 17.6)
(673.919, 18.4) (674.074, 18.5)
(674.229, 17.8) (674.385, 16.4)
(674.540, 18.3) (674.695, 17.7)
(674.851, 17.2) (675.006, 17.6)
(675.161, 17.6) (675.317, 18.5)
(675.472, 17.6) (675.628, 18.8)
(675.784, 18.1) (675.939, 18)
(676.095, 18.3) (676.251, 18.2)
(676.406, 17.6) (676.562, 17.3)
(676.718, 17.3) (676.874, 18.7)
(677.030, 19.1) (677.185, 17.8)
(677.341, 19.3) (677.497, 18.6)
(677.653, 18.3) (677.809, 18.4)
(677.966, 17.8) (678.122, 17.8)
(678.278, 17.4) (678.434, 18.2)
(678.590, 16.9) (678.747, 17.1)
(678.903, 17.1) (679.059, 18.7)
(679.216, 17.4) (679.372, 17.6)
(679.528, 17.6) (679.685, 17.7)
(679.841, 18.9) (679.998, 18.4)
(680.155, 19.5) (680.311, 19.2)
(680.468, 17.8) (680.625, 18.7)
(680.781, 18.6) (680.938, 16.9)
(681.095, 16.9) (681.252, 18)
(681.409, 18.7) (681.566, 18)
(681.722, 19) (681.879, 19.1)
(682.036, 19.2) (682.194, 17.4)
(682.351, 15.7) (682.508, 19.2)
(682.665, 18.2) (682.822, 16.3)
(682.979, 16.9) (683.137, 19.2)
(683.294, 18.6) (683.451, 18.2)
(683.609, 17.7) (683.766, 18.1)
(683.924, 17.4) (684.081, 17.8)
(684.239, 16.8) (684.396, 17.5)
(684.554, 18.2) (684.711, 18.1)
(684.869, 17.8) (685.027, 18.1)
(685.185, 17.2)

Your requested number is -0.150 nm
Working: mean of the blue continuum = 17.9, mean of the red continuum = 18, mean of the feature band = 19.1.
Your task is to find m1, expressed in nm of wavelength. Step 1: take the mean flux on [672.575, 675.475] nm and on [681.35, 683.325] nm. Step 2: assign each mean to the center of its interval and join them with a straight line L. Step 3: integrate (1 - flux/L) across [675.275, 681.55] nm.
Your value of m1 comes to 0.12 nm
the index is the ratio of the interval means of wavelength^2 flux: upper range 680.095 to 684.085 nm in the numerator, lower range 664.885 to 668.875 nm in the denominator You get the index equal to 1.1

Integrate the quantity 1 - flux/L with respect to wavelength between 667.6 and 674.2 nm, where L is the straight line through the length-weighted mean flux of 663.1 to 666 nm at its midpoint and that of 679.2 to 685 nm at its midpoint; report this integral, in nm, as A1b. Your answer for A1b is -0.28 nm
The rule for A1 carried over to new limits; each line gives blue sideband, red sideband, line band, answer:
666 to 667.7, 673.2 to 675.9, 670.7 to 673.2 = -0.26 nm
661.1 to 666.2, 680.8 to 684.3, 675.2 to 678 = -0.04 nm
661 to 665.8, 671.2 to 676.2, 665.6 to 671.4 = 0.23 nm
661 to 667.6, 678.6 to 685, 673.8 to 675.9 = 0.01 nm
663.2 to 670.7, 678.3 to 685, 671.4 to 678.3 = -0.35 nm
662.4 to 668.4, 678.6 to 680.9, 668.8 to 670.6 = 0.04 nm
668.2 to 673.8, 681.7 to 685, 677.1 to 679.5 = 0.05 nm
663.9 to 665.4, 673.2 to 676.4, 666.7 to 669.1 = 0.04 nm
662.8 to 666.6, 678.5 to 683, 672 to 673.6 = -0.21 nm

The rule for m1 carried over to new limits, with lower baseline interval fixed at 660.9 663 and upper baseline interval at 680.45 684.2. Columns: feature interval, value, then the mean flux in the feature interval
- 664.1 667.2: 0.05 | 17.8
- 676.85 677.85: -0.03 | 18.6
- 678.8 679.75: 0.02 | 17.7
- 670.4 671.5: -0.04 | 18.7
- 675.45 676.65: 0.00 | 18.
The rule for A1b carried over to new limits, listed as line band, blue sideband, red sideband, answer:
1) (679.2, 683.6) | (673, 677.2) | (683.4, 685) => -0.04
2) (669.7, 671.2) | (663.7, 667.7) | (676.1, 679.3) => 0.00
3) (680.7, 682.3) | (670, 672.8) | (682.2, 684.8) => -0.01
